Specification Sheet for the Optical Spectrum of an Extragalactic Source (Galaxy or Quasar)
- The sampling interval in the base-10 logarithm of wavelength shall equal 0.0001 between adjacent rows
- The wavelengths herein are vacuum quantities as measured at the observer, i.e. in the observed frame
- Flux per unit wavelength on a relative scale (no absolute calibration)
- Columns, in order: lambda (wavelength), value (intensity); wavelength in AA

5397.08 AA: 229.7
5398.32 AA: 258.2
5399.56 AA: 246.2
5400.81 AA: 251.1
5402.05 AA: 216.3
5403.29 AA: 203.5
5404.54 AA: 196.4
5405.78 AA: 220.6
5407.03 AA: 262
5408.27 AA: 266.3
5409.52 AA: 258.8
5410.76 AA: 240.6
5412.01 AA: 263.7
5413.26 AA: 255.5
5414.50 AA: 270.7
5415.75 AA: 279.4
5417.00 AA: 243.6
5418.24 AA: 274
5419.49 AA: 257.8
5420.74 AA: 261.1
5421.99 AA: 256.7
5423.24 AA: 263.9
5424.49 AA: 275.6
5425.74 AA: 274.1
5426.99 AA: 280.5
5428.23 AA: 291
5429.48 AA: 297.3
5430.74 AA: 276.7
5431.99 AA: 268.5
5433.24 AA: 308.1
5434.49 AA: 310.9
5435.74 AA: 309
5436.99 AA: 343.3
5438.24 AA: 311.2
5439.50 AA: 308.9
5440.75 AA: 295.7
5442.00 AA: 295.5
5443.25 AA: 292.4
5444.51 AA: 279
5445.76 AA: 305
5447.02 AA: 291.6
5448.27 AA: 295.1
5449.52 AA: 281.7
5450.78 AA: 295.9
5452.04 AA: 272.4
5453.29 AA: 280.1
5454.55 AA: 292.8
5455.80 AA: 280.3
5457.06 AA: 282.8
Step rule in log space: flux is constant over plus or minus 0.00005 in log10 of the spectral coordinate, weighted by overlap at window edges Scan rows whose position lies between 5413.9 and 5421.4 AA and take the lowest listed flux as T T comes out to 243.6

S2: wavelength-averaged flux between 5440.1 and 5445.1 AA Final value 291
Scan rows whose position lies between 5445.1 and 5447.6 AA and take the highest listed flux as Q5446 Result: 305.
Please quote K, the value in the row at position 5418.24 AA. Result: 274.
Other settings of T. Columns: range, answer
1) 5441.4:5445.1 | 279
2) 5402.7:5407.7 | 196.4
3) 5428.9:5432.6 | 268.5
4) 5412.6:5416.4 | 255.5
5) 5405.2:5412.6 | 220.6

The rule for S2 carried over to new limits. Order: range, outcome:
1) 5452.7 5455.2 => 287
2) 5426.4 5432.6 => 283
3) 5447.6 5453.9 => 285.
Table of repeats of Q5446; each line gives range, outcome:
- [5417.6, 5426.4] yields 275.6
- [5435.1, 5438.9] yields 343.3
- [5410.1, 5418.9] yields 279.4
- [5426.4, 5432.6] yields 297.3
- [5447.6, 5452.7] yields 295.9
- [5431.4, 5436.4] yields 310.9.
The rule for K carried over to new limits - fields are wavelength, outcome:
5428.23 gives 291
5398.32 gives 258.2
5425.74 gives 274.1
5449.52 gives 281.7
